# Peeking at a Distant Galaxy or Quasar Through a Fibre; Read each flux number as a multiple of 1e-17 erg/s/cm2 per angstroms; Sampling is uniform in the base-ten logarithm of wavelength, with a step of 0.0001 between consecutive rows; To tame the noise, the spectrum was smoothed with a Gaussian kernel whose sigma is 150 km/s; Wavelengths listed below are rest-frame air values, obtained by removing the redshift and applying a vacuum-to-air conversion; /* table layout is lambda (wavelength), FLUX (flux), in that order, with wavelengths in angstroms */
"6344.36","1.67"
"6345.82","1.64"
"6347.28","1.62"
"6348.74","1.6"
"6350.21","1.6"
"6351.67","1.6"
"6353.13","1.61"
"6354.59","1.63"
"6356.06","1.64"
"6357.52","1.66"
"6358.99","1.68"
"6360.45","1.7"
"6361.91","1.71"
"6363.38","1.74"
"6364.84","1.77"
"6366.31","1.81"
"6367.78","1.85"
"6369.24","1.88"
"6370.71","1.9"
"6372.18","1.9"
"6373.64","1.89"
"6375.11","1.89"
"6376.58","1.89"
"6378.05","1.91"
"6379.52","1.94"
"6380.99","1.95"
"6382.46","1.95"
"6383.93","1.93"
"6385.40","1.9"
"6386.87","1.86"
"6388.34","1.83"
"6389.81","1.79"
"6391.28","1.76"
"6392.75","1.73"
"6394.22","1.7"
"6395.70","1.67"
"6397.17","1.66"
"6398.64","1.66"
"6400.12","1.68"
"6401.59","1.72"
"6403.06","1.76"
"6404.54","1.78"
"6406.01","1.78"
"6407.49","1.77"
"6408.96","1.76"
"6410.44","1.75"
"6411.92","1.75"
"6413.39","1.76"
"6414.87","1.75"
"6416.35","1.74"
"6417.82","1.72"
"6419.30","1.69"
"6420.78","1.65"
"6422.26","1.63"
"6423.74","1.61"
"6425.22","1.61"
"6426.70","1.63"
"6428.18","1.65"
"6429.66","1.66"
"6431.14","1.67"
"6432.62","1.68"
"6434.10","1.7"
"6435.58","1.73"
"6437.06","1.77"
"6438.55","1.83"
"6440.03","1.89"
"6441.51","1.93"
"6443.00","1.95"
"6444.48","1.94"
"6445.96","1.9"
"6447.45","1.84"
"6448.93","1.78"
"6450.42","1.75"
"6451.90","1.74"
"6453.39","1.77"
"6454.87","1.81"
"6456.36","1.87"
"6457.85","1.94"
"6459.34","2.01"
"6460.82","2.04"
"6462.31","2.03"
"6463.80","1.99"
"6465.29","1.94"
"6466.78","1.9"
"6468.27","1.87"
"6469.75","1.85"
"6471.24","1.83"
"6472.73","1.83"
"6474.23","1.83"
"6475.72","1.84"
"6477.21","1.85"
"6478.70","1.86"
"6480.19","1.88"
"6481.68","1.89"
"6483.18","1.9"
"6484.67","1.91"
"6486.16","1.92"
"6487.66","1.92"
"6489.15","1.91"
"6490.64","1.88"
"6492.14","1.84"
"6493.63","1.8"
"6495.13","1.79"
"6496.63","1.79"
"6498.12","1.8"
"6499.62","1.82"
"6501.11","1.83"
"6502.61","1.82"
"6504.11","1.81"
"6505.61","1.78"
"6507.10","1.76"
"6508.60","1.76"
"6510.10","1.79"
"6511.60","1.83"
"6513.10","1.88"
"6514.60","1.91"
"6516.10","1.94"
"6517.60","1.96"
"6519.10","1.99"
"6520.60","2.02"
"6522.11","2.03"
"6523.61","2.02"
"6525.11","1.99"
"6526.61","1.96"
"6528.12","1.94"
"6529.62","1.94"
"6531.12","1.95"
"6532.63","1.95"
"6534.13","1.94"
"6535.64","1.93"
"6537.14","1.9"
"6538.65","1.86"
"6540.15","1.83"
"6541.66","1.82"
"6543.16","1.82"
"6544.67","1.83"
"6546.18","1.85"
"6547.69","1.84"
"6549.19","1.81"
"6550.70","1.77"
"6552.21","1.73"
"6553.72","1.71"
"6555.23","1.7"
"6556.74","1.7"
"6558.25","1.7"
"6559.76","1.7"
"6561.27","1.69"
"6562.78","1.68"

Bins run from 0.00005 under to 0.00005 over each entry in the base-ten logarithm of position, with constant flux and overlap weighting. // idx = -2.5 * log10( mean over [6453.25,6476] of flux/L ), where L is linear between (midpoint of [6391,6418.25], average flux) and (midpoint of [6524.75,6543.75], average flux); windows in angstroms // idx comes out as -0.05 mag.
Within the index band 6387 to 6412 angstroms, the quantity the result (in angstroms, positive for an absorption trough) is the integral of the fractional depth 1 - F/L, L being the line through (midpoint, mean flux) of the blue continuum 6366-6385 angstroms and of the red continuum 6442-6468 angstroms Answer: 2.1 angstroms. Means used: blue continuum 1.9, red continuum 1.89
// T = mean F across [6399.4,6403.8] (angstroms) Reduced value 1.72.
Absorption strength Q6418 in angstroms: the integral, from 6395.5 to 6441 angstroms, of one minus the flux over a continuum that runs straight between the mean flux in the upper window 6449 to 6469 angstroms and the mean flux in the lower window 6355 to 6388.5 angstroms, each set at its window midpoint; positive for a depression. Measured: 3.6 angstroms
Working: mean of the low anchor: 1.83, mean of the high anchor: 1.89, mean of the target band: 1.72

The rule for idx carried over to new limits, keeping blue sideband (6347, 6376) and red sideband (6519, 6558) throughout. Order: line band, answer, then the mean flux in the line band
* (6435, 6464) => -0.04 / 1.87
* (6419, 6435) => 0.09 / 1.65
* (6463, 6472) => -0.05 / 1.9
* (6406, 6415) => 0.01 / 1.76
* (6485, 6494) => -0.03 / 1.88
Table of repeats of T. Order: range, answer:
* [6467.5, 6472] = 1.85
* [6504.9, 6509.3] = 1.77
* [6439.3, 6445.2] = 1.93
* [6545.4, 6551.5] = 1.82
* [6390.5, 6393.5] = 1.75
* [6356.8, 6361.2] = 1.68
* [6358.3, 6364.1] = 1.71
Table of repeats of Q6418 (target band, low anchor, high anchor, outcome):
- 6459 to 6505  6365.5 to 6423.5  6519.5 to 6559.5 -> -0.98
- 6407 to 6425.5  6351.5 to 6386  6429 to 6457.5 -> 0.99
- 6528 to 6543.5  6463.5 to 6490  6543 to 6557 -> -0.88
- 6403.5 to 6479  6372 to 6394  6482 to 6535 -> 3.13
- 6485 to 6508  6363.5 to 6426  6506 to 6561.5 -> 0.08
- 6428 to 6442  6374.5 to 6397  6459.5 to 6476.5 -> 0.97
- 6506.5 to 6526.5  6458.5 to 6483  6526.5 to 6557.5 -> -0.56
